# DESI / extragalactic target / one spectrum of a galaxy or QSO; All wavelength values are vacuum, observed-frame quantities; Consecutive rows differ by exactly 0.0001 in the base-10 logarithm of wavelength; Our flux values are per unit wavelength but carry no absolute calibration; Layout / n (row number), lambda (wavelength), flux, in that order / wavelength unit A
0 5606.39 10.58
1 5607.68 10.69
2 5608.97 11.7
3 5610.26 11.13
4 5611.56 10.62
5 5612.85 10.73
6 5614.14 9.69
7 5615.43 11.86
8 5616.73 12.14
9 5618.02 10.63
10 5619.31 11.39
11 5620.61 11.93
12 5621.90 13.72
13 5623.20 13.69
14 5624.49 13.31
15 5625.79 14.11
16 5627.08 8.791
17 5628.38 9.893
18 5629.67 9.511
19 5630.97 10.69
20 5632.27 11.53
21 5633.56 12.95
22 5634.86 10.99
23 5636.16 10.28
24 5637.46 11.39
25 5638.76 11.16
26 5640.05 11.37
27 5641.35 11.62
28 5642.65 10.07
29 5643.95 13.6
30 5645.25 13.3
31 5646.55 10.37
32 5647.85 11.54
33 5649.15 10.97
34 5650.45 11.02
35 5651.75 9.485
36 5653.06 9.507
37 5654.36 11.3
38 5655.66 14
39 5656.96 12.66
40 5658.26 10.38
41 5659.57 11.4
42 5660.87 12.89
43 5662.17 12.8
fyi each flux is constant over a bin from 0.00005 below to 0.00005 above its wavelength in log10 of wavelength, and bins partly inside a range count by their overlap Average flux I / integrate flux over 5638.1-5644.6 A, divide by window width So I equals 11.6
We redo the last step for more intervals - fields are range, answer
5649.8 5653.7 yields 9.99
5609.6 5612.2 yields 10.9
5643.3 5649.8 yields 12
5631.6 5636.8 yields 11.4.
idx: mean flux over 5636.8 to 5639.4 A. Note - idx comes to 11.3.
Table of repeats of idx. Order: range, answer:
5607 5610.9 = 11.2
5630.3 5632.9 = 11.1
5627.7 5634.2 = 10.9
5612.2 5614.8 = 10.3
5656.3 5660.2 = 11.5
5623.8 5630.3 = 11.2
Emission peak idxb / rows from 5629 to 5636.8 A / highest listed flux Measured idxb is 12.95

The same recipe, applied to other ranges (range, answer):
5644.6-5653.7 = 13.3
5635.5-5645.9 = 13.6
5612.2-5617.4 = 12.14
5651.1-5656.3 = 14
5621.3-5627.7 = 14.11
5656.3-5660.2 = 12.66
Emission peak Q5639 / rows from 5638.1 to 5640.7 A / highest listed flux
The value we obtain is 11.37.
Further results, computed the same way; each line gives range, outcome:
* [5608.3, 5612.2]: 11.7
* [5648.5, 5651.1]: 11.02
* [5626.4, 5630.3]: 9.893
